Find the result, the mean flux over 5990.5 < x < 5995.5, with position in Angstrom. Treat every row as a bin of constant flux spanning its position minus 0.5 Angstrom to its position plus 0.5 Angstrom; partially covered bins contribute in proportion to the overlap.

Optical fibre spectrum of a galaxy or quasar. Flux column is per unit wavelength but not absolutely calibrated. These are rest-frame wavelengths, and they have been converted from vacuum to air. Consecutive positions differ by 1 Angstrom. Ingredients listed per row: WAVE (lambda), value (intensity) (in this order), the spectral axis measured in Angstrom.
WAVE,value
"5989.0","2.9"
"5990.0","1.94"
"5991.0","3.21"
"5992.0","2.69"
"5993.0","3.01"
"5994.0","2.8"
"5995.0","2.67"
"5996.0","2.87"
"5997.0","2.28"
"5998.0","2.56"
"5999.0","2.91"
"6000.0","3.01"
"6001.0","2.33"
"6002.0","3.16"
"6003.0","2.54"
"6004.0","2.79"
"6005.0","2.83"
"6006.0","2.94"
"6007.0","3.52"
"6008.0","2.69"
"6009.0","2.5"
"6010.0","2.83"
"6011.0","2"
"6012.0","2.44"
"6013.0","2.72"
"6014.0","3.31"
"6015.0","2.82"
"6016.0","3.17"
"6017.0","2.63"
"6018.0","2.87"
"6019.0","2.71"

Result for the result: 2.88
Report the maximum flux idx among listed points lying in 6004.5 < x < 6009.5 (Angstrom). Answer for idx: 3.52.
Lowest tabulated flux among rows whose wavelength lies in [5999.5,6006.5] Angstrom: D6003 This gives 2.33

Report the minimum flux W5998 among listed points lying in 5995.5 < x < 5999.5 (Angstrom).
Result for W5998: 2.28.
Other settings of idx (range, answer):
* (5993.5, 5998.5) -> 2.87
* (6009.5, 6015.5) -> 3.31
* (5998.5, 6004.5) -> 3.16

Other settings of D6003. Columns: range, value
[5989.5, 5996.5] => 1.94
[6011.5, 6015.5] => 2.44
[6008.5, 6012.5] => 2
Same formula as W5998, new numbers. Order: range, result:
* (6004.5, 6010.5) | 2.5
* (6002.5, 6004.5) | 2.54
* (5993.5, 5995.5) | 2.67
